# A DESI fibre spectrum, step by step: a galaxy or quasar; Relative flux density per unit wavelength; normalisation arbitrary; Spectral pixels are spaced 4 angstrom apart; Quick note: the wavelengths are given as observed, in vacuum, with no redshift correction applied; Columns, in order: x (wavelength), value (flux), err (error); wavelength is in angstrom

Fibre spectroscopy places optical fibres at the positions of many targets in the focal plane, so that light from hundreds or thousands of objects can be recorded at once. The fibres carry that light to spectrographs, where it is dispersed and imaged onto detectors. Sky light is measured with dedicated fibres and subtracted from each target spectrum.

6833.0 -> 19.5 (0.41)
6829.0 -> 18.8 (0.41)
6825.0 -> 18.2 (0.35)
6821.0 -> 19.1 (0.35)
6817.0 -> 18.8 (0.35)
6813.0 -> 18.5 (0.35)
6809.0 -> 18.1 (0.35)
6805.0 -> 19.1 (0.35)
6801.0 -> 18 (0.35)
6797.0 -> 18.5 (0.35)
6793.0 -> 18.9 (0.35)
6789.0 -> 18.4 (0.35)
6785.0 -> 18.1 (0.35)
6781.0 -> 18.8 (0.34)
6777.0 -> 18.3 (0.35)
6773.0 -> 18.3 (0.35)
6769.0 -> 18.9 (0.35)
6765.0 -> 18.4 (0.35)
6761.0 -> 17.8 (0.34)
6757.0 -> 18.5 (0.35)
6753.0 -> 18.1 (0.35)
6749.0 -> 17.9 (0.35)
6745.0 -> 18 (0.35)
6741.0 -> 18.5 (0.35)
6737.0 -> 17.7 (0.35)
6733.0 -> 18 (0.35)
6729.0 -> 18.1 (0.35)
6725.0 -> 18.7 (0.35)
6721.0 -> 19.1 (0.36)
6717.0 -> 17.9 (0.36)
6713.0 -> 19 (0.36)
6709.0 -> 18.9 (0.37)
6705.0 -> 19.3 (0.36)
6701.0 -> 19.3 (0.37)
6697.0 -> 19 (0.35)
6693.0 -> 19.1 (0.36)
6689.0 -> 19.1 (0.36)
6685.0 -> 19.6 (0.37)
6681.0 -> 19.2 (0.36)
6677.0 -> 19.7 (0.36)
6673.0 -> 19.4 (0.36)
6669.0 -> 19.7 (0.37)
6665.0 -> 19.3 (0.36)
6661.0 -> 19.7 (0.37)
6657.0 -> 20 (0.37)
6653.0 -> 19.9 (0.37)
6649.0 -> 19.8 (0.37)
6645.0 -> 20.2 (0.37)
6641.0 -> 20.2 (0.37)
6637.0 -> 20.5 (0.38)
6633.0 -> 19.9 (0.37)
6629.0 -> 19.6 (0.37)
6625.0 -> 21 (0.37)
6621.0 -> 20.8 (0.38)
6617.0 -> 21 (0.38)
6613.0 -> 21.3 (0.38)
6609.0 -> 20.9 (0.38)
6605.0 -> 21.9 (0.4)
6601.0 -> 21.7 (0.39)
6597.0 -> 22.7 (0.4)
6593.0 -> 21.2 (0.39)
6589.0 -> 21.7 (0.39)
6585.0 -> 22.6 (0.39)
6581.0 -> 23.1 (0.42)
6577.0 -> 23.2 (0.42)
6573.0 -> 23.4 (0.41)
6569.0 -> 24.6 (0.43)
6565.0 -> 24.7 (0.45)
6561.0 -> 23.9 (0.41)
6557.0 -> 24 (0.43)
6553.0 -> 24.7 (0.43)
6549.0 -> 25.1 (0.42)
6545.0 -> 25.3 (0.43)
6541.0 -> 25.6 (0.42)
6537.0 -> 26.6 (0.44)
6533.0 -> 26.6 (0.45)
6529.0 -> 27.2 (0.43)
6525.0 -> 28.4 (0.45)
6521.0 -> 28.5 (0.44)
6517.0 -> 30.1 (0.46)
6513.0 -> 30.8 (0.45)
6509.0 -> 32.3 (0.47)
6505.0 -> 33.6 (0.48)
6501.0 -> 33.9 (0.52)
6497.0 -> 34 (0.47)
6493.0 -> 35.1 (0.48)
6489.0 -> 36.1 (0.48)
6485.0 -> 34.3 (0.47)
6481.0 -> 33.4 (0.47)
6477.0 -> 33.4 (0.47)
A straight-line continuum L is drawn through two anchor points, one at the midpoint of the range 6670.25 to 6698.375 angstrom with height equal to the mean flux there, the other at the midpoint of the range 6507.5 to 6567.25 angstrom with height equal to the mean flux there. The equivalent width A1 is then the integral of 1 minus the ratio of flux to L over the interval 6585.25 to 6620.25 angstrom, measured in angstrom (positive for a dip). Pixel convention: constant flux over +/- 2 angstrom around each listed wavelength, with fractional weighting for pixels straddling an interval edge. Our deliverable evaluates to 2.9 angstrom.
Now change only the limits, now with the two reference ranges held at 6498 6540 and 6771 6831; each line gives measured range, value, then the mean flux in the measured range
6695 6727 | 4.7 angstrom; 18.9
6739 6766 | 3.0 angstrom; 18.2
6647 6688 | 7.3 angstrom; 19.6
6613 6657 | 8.5 angstrom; 20.3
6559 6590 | 4.6 angstrom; 23.5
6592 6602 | 1.8 angstrom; 21.9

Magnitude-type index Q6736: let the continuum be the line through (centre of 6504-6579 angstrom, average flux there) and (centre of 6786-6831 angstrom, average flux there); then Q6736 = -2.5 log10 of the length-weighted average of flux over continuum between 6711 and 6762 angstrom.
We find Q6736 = 0.139 mag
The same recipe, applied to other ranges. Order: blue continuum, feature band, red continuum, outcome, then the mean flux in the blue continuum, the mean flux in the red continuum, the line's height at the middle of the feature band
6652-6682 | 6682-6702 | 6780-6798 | 0.010 mag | 19.6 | 18.5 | 19.4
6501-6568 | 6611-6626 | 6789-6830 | 0.178 mag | 27.5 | 18.6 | 24.8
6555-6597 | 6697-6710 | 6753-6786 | 0.048 mag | 23.2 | 18.4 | 20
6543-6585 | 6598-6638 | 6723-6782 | 0.077 mag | 24.1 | 18.3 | 22.4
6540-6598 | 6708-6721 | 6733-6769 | 0.035 mag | 23.7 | 18.1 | 19.3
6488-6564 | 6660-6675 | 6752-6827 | 0.192 mag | 28.9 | 18.5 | 23.3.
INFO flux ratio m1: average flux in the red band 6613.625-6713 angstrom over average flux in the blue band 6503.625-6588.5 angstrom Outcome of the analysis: 0.8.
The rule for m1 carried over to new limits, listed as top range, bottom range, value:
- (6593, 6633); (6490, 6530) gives 0.67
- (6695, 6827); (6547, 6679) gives 0.86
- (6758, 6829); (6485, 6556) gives 0.62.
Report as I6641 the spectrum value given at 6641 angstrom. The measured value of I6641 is 20.2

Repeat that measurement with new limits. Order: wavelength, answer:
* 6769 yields 18.9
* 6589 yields 21.7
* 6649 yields 19.8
